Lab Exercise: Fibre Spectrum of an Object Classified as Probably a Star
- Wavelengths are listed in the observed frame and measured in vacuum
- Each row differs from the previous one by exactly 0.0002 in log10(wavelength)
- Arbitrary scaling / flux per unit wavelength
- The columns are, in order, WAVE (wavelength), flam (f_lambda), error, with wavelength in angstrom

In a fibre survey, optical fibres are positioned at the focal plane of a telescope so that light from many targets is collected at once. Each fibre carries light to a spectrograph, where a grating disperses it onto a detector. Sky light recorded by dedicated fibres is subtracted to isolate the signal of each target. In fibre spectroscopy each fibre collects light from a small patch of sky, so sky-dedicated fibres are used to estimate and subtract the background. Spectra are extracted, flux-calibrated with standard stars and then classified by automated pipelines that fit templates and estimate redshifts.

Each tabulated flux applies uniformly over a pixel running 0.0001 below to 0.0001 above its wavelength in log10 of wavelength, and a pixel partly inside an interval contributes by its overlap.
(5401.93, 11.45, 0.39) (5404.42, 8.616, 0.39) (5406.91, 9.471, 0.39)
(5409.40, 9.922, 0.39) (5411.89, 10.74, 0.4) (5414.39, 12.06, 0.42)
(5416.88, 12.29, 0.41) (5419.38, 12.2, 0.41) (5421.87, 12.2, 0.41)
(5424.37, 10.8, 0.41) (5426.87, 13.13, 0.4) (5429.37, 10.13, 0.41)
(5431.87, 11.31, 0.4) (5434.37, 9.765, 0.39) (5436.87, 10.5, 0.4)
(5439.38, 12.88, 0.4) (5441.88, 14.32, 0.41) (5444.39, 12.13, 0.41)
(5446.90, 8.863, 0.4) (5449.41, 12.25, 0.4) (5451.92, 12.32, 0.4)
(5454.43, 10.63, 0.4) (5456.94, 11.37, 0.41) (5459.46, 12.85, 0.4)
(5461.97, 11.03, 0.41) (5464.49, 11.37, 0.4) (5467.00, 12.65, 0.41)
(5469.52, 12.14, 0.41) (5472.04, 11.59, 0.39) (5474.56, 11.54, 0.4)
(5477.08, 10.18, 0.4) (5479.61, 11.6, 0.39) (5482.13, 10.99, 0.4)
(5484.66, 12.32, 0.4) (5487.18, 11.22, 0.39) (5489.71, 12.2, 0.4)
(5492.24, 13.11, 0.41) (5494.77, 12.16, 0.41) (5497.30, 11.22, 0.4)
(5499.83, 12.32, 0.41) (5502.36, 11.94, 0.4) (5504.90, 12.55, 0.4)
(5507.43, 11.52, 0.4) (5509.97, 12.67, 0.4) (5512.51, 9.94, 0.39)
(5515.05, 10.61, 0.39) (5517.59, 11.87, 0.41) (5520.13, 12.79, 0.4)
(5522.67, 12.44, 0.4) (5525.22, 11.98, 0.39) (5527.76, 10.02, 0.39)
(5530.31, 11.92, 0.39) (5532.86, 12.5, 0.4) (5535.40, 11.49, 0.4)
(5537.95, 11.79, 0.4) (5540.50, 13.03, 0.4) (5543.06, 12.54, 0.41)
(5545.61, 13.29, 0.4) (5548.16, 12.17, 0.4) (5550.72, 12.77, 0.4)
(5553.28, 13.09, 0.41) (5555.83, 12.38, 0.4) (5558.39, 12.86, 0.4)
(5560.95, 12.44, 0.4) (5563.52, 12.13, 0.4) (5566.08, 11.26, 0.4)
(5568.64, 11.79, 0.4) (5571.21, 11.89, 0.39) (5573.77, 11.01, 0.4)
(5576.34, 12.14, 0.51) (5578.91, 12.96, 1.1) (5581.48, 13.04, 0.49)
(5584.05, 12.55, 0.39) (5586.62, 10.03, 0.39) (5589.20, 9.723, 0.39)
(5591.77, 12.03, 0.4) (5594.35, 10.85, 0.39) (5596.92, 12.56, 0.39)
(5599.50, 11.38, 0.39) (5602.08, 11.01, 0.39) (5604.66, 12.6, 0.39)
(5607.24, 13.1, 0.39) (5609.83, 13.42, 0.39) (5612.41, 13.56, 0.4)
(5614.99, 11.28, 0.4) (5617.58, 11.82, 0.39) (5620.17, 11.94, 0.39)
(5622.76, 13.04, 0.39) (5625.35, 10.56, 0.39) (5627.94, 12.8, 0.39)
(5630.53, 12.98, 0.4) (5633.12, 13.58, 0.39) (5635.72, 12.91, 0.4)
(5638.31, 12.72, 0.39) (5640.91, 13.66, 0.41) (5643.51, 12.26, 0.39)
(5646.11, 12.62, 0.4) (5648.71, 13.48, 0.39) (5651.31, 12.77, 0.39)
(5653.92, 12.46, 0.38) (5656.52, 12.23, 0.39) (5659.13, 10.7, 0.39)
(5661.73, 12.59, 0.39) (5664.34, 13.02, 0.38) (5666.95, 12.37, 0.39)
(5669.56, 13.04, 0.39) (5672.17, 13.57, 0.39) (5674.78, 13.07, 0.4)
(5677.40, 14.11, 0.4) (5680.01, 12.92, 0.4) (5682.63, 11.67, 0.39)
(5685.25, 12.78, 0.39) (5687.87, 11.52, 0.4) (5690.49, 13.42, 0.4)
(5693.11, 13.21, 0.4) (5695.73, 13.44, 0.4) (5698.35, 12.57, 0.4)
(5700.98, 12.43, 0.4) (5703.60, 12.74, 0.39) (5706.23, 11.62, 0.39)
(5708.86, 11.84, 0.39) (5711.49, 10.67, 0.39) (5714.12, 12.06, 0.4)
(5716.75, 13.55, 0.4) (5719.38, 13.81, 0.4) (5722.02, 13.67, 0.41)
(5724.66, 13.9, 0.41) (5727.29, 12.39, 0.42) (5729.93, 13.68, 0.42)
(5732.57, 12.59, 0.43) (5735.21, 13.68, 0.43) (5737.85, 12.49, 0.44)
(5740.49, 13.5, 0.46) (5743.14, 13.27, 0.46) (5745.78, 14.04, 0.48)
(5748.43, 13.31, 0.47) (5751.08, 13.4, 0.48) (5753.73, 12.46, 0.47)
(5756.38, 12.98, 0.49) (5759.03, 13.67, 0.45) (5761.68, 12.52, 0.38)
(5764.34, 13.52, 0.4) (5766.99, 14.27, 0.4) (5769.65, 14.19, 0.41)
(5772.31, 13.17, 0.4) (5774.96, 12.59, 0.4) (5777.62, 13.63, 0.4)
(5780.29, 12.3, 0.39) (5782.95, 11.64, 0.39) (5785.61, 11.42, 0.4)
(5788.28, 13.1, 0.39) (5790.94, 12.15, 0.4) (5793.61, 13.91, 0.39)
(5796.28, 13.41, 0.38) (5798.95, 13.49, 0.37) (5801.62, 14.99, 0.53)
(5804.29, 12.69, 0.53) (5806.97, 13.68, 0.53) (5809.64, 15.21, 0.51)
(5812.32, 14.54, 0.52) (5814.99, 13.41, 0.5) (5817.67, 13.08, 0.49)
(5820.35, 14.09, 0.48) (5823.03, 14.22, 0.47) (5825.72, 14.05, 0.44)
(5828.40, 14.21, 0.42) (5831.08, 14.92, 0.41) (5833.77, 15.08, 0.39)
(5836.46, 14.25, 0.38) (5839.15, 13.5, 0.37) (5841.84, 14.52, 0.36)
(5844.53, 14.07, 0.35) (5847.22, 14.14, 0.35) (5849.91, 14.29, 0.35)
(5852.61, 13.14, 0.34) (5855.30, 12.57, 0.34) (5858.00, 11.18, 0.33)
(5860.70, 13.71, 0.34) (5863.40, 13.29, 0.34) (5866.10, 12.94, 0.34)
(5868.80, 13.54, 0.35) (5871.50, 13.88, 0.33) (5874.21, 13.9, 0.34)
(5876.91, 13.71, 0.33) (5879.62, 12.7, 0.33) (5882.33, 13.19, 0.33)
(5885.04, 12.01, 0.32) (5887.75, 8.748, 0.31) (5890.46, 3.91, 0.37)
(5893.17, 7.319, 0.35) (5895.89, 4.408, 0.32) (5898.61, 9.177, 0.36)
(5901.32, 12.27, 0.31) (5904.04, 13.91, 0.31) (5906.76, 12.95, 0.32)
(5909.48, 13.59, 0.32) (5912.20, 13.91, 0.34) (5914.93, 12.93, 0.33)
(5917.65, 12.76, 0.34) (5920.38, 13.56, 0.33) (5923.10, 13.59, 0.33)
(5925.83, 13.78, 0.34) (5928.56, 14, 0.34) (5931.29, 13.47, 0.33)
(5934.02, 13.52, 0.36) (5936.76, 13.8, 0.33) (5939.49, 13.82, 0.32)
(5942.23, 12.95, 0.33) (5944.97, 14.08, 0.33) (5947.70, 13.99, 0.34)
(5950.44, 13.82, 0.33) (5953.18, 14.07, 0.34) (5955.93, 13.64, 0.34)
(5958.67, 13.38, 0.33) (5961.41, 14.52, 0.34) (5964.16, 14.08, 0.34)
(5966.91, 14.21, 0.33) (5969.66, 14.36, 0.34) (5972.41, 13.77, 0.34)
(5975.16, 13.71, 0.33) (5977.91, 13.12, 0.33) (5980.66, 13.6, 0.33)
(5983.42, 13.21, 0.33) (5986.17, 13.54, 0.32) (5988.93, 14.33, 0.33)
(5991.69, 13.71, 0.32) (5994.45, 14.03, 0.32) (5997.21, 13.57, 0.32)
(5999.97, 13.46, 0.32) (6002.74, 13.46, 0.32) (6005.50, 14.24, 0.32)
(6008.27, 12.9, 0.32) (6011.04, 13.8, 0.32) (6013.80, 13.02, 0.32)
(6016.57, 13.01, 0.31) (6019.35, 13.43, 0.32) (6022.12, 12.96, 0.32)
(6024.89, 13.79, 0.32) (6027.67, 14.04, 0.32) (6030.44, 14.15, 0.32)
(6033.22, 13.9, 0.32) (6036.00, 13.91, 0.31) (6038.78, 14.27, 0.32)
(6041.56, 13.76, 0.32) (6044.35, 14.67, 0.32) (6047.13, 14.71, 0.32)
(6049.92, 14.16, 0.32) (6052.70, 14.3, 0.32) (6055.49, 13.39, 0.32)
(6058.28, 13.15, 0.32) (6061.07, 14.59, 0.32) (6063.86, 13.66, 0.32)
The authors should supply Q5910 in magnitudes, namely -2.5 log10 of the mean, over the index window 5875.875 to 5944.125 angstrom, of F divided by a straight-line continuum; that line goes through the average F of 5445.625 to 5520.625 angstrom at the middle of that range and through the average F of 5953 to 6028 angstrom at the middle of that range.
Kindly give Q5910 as 0.12 mag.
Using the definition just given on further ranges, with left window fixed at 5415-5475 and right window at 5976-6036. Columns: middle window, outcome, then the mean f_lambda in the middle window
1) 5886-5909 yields 0.38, 9.31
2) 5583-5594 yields 0.11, 11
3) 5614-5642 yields -0.02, 12.5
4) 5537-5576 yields -0.02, 12.3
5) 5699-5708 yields 0.03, 12.3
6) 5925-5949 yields -0.03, 13.7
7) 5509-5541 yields 0.02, 11.7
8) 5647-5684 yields -0.02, 12.7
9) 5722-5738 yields -0.05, 13.2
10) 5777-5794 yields 0.03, 12.5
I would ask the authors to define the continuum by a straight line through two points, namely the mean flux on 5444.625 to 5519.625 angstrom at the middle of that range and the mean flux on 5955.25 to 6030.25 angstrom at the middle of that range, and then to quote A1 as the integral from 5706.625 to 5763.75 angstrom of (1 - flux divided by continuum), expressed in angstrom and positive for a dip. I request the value -1.6 angstrom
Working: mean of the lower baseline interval 11.6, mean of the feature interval 13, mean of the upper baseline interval 13.7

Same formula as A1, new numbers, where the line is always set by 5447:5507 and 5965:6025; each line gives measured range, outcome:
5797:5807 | -0.61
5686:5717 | 0.40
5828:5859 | -1.86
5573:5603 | 1.28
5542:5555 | -0.82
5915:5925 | 0.04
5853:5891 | 2.50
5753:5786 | -0.54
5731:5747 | -0.73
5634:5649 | -0.71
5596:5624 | -0.25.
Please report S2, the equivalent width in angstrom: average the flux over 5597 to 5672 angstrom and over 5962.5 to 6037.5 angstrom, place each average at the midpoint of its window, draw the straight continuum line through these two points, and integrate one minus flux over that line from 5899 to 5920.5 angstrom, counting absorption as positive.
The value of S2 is 0.58 angstrom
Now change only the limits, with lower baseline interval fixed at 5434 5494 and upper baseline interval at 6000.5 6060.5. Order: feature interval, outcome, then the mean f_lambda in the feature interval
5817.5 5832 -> -1.3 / 14.2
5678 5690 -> 0.1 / 12.4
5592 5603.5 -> 0.6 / 11.5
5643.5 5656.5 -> -0.4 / 12.7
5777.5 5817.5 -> -1.2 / 13.3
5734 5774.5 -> -1.9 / 13.3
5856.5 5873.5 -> 0.1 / 13.1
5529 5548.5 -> -0.6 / 12.3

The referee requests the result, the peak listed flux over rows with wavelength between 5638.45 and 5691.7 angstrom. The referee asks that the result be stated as 14.11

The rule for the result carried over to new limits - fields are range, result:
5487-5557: 13.29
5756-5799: 14.27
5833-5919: 15.08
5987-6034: 14.33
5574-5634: 13.58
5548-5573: 13.09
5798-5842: 15.21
